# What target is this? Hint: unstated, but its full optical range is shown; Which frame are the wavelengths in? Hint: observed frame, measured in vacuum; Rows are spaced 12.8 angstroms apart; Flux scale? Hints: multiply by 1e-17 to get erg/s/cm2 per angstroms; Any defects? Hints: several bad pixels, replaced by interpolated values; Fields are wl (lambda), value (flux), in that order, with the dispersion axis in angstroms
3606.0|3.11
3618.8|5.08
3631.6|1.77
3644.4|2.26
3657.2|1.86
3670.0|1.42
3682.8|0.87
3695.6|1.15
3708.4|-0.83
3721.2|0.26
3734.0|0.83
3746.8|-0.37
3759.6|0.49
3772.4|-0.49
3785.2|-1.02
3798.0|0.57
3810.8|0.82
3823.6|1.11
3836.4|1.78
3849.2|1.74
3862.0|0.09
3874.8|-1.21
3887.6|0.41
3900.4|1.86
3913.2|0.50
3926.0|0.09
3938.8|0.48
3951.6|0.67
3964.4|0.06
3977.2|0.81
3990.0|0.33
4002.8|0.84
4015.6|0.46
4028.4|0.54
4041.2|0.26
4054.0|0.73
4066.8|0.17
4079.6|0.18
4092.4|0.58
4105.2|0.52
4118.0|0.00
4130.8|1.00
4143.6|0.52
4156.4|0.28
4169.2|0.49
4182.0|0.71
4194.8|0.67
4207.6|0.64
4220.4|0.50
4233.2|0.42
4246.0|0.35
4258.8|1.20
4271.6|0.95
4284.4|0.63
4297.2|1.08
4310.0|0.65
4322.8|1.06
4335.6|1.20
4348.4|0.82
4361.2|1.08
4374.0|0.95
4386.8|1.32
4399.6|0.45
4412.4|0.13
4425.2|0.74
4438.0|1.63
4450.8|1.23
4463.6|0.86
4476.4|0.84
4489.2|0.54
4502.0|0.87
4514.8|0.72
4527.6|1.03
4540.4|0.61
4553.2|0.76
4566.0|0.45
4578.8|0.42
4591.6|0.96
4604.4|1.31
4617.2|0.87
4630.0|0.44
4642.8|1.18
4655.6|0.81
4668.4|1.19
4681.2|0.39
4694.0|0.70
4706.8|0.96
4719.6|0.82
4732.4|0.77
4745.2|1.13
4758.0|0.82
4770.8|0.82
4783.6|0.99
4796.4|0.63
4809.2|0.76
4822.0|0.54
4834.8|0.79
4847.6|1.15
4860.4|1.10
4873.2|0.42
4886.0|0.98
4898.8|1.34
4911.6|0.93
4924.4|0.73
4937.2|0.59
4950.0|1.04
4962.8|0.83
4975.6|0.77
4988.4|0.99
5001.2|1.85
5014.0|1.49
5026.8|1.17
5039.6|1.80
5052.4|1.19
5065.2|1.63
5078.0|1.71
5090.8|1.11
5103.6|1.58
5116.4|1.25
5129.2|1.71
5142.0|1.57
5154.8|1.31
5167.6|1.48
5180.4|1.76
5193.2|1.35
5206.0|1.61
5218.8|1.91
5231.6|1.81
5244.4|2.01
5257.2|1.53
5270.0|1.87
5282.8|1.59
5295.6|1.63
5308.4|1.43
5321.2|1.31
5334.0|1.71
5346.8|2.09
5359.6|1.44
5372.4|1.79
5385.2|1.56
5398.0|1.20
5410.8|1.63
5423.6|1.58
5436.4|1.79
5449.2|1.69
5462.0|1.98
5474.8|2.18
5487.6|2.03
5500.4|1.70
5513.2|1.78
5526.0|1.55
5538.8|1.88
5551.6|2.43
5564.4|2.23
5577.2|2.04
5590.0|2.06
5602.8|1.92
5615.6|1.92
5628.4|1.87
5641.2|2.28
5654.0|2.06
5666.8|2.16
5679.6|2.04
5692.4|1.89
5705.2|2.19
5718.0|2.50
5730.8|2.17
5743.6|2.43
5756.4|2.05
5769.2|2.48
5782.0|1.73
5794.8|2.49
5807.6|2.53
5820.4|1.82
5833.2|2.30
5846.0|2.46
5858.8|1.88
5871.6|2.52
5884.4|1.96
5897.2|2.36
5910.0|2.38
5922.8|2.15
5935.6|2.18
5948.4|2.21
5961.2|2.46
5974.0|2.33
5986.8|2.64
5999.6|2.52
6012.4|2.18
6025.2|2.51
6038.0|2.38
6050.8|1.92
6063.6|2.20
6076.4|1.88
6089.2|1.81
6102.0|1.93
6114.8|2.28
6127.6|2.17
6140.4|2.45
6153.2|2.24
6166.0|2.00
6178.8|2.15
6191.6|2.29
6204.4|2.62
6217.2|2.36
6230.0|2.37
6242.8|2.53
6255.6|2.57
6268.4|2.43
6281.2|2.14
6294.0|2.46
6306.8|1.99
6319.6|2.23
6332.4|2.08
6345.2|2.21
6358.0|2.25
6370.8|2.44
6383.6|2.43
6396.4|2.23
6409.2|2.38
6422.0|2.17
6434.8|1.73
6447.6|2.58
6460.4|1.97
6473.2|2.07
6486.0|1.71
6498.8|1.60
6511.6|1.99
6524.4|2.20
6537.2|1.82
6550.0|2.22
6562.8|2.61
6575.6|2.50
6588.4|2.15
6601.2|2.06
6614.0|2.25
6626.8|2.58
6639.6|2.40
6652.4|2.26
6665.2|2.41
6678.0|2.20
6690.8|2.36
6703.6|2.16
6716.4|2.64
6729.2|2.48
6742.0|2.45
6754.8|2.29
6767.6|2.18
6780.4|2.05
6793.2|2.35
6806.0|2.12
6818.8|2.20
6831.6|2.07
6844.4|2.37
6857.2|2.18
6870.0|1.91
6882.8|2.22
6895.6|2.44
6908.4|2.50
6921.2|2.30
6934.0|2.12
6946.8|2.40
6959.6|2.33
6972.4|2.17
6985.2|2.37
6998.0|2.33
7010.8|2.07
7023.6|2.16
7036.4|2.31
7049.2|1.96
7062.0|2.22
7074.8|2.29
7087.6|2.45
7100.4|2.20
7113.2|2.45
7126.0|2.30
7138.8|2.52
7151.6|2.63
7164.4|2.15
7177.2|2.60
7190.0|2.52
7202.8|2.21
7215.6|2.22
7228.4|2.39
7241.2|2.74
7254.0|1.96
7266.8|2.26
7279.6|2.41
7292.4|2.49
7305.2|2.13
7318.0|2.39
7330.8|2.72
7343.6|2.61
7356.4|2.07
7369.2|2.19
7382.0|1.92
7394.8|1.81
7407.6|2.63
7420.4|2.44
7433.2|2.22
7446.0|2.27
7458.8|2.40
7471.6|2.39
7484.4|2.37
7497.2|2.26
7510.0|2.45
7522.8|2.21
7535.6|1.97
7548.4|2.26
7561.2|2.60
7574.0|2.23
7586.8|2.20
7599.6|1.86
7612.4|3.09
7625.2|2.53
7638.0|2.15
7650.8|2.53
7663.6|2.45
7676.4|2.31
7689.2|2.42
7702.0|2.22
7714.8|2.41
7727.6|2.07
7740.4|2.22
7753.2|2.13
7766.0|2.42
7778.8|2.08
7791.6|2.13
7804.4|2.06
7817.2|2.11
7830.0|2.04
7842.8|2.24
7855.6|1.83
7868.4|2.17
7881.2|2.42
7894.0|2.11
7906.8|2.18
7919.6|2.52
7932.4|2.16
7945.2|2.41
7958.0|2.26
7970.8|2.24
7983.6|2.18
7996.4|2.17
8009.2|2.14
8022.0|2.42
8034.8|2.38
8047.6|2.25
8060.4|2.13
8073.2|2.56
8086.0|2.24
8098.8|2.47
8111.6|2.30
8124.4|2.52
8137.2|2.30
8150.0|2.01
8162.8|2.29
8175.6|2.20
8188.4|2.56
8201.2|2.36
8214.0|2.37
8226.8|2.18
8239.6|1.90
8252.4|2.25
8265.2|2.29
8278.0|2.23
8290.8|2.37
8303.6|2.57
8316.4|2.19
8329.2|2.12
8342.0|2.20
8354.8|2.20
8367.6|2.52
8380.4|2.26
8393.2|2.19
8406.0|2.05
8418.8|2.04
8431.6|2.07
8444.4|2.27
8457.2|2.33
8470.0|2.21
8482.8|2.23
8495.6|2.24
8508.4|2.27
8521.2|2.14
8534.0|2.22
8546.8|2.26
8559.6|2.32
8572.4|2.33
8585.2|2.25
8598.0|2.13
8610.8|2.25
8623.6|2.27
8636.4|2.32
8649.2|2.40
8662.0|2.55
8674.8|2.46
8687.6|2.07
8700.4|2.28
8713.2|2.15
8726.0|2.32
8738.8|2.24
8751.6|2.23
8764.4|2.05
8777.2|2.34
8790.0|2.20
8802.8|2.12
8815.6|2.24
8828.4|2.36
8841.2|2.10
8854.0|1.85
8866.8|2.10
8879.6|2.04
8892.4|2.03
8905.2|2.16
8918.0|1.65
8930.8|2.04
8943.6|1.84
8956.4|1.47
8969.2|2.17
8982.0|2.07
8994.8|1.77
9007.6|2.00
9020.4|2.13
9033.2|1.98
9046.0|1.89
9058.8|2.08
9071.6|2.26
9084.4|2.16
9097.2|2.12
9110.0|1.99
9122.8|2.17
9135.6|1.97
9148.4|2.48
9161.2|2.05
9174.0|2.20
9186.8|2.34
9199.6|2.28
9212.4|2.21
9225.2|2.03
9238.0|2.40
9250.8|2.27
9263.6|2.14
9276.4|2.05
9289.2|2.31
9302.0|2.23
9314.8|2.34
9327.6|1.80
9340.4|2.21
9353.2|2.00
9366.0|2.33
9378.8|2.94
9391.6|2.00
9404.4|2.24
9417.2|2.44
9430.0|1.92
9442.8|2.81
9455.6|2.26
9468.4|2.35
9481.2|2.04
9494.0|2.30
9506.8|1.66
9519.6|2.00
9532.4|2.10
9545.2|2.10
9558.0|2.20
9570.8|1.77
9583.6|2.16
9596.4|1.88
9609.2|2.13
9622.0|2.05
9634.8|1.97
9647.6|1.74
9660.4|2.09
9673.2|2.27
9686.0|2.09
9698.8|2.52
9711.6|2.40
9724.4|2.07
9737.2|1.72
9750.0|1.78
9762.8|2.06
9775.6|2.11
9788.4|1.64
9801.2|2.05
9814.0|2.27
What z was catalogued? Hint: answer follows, 0.254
